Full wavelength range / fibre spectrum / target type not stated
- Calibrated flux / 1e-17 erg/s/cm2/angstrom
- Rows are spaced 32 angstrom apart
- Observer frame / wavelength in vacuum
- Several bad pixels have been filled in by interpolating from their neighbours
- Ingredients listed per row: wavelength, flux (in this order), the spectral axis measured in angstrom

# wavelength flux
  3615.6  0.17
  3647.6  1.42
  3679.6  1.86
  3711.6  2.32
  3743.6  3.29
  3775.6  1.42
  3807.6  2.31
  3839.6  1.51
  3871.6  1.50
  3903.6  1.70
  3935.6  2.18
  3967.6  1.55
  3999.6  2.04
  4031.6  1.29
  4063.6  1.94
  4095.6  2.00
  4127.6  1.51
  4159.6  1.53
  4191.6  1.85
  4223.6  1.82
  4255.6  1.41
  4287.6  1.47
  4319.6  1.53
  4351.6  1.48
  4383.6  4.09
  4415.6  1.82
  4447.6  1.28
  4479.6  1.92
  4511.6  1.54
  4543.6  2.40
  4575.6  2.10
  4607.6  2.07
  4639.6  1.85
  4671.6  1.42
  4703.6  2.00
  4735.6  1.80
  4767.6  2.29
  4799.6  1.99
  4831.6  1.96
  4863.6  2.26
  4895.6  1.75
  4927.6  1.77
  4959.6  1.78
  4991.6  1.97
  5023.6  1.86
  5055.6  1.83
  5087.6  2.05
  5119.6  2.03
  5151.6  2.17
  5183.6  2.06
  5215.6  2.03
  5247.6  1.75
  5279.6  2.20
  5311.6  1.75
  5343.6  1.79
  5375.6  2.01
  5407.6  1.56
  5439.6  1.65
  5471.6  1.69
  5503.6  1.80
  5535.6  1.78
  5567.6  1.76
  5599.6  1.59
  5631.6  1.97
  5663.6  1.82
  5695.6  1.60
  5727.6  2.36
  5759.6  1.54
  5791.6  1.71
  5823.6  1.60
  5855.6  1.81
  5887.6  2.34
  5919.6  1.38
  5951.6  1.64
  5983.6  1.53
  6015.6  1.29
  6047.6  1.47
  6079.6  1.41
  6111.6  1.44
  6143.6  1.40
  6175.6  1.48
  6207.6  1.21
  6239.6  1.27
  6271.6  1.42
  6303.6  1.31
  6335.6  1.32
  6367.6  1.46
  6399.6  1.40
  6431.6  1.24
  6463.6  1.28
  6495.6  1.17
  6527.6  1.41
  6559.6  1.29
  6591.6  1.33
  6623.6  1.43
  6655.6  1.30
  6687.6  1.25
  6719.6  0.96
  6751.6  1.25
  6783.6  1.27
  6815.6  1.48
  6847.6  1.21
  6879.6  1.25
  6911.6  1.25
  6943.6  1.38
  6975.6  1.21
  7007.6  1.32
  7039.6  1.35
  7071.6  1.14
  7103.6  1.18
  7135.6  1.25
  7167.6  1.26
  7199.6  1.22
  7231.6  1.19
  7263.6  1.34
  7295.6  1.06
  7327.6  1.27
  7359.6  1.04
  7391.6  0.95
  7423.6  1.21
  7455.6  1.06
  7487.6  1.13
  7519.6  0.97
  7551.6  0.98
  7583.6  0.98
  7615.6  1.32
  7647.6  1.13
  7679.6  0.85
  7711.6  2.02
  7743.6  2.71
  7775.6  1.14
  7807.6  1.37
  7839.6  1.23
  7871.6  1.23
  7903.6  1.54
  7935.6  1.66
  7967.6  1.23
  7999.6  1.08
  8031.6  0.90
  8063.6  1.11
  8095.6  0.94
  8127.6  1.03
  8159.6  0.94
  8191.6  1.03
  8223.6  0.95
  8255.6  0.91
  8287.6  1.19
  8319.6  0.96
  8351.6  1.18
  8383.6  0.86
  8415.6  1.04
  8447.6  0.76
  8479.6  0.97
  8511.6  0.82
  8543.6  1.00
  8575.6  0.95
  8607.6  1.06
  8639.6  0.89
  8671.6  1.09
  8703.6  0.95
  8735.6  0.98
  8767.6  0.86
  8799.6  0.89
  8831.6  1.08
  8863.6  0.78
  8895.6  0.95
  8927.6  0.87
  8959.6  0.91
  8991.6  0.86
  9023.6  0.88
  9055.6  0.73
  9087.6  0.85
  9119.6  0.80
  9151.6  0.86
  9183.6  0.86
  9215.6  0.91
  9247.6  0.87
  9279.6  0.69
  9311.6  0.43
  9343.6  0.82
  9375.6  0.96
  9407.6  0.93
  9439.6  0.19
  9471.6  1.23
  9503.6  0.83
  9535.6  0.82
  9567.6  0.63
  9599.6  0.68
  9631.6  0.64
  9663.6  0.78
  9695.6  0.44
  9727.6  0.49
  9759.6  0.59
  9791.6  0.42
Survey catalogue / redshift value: 0.18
